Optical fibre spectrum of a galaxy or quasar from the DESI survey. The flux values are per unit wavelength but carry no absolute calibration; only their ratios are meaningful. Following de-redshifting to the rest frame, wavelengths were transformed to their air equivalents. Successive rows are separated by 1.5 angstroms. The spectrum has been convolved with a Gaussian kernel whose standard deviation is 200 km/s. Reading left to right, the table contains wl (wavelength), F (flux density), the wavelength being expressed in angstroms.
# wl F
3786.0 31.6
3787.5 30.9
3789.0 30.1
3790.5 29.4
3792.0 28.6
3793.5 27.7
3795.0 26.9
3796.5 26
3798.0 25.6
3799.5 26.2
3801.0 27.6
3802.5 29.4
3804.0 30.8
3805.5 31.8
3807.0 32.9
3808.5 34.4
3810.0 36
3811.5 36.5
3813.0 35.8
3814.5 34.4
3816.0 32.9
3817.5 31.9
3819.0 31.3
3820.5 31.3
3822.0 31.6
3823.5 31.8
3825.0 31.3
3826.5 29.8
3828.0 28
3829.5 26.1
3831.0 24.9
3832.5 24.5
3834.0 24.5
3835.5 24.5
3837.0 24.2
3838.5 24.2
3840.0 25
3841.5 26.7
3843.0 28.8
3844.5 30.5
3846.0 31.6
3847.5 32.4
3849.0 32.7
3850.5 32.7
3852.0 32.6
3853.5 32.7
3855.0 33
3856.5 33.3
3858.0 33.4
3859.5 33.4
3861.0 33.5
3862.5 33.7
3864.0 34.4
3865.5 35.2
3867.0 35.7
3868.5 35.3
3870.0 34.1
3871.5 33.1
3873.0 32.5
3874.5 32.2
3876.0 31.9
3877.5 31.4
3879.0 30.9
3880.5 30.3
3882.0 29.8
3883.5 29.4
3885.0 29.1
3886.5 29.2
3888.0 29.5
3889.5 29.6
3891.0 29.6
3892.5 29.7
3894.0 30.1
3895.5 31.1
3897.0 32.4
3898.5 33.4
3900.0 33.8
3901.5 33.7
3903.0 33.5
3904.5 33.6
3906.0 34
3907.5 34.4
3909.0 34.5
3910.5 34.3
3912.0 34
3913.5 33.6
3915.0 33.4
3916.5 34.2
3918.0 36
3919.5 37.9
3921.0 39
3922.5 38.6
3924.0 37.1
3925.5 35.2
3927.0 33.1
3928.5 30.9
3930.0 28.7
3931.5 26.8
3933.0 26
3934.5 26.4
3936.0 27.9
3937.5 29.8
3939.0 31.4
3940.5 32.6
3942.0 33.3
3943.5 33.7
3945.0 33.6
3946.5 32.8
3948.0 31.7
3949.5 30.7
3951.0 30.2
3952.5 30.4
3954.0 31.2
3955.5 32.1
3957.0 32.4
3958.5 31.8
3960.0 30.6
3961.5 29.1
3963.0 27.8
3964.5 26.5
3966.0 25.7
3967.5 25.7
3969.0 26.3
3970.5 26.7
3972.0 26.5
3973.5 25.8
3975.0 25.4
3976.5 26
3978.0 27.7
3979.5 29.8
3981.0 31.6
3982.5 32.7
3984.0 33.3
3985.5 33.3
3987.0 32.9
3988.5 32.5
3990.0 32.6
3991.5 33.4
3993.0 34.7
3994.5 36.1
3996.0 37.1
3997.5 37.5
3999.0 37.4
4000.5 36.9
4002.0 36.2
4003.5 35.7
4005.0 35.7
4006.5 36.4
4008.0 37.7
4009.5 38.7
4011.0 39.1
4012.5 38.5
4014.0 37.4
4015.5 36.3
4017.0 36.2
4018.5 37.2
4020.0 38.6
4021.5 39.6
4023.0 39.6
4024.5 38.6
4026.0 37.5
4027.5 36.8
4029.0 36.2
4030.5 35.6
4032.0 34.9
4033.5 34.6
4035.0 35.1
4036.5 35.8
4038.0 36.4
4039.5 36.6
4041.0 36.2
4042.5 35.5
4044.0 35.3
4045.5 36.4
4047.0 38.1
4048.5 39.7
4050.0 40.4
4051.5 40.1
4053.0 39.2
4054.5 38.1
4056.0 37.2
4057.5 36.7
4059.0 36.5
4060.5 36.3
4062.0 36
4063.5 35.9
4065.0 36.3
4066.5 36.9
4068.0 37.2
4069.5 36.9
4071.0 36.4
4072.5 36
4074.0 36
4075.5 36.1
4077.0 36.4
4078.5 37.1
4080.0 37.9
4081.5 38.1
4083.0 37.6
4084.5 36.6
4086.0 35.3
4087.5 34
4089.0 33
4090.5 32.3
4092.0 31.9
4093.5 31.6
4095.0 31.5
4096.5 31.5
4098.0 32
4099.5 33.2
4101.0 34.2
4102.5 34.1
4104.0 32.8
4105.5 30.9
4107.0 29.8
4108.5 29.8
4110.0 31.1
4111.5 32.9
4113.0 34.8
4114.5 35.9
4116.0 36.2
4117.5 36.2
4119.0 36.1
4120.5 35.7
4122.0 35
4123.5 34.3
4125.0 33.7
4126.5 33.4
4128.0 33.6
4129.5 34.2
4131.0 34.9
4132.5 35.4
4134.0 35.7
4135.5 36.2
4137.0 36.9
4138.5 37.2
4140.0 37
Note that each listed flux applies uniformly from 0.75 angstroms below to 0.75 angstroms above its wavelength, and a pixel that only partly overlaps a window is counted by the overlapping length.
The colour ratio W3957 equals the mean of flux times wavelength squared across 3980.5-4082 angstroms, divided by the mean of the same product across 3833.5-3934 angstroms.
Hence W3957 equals 1.23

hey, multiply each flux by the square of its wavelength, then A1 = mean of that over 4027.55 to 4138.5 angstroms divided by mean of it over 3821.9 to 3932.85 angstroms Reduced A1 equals 1.24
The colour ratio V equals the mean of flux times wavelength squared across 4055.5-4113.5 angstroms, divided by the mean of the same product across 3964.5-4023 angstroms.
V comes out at 1.08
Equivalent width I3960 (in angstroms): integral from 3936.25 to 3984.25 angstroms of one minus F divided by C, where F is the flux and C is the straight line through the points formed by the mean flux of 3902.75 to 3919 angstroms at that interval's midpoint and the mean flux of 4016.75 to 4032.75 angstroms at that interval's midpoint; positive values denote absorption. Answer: 7.8 angstroms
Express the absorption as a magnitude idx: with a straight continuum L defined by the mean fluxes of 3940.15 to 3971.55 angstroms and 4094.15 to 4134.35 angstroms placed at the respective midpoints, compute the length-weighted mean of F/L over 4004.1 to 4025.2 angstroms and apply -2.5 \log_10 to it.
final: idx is -0.20 mag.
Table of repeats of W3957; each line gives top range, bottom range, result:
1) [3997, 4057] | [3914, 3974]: 1.25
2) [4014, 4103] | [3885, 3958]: 1.20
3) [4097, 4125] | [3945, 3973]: 1.23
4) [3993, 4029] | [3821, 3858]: 1.40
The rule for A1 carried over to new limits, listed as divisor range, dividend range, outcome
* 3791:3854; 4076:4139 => 1.33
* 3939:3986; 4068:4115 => 1.22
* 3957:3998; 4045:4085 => 1.28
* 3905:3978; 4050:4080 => 1.27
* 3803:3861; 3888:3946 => 1.11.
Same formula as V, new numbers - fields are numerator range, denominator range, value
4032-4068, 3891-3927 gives 1.16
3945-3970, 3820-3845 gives 1.16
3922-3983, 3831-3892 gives 1.02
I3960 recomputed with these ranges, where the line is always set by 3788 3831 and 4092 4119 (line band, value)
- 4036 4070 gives -4.9 angstroms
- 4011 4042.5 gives -4.5 angstroms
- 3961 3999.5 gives 1.7 angstroms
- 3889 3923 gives -2.6 angstroms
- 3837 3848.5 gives 0.9 angstroms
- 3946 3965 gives 0.7 angstroms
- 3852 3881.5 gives -2.1 angstroms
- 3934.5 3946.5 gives 0.0 angstroms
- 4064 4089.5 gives -2.9 angstroms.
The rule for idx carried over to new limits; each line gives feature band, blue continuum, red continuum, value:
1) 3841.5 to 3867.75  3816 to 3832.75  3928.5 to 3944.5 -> -0.107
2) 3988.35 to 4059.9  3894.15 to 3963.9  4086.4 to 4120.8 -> -0.128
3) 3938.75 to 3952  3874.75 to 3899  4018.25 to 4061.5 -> 0.027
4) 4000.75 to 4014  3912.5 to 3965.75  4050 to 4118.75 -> -0.119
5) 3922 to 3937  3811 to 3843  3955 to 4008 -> -0.008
